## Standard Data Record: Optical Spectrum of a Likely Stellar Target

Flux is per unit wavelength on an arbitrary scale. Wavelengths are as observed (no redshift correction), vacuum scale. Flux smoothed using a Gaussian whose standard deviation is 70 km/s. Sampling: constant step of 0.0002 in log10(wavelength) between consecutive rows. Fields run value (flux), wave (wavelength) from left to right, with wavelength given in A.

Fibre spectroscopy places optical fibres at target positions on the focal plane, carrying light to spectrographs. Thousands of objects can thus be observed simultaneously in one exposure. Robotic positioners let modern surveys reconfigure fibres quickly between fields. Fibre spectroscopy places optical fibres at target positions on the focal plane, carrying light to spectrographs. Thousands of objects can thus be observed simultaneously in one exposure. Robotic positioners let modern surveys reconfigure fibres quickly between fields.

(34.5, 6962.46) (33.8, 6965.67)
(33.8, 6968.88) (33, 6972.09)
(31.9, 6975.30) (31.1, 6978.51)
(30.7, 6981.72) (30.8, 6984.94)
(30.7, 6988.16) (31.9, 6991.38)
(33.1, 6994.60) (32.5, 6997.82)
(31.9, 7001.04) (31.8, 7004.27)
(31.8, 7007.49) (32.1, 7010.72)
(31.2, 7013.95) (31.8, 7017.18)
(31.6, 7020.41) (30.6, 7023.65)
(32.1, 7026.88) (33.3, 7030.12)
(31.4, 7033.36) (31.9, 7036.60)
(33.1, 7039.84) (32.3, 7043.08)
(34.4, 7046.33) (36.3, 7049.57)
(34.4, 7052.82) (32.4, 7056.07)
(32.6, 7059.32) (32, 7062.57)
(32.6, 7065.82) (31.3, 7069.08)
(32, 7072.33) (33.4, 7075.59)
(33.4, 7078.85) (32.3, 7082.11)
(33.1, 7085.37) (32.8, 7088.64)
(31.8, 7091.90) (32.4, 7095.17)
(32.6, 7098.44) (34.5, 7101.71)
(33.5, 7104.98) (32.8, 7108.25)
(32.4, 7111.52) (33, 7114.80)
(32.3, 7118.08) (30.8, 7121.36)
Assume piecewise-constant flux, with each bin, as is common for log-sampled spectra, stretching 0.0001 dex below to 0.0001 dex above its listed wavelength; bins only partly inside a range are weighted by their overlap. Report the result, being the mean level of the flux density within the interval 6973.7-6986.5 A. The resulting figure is 31.1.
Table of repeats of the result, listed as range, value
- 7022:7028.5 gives 31.3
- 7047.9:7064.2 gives 33.6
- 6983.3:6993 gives 31.1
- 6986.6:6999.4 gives 32.1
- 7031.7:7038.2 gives 31.6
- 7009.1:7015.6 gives 31.6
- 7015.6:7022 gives 31.7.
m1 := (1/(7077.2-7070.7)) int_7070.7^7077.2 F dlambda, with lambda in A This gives 32.7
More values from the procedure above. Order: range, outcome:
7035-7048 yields 33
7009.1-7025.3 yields 31.5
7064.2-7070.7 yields 31.9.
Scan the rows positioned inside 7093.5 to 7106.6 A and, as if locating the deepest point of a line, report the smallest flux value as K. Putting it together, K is 32.4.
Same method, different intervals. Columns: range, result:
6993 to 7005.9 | 31.8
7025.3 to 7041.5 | 31.4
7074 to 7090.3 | 32.3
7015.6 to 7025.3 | 30.6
